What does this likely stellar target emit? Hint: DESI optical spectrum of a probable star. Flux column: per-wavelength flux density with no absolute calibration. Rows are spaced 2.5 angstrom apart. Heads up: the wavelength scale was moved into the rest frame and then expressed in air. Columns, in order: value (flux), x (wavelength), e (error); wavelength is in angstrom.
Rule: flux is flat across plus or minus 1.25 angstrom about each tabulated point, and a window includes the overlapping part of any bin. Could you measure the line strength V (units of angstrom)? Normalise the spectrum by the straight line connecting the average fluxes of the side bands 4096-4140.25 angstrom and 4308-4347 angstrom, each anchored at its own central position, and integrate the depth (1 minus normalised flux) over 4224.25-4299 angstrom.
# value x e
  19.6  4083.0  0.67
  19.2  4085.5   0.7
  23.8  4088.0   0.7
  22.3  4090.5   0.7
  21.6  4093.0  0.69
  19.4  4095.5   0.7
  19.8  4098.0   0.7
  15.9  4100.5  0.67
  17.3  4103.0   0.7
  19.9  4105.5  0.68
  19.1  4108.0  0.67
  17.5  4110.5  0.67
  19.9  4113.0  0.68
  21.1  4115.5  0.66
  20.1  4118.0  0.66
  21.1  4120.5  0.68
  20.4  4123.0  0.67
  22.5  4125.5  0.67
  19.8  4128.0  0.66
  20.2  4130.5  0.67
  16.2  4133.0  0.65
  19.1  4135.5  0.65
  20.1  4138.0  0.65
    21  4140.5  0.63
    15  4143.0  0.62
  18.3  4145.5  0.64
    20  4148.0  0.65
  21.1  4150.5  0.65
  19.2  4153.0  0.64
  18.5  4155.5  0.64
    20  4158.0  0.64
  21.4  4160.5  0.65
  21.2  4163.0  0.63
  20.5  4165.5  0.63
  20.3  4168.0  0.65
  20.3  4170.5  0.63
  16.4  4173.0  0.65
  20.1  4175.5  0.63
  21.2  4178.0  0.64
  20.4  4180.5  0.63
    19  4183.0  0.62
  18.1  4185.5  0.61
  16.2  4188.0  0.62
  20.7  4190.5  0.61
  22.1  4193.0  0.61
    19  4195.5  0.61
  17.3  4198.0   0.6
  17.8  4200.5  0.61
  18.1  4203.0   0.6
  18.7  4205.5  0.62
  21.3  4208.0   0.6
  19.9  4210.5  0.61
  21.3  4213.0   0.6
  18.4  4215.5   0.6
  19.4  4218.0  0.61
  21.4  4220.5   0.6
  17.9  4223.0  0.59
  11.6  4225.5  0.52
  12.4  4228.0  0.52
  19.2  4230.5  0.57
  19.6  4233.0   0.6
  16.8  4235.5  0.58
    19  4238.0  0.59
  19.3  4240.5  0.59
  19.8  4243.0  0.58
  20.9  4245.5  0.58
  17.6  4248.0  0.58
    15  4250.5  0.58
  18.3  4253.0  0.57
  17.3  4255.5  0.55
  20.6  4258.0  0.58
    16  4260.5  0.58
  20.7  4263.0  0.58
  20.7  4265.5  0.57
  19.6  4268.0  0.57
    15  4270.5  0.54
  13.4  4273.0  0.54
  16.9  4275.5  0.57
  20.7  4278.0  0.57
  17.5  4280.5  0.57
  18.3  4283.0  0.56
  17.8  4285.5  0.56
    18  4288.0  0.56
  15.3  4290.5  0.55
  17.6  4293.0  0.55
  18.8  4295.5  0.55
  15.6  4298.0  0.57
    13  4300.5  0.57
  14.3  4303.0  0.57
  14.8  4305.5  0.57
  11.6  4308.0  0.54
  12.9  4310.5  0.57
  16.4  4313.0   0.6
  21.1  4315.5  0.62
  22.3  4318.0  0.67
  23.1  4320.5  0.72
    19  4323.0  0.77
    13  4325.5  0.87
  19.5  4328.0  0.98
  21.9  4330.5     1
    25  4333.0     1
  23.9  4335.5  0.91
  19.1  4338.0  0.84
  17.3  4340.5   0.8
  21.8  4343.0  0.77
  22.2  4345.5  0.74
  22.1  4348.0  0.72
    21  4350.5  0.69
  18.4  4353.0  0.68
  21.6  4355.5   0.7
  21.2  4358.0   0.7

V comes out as 7.4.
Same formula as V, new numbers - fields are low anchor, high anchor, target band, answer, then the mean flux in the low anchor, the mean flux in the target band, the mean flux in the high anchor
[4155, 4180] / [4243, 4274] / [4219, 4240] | 1.50 angstrom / 20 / 17.3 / 18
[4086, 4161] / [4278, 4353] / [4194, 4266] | 2.13 angstrom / 19.7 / 18.4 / 18.5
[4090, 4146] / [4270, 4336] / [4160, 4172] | -1.04 angstrom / 19.4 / 20.6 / 17.6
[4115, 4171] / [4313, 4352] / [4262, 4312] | 9.43 angstrom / 19.9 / 16.6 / 20.7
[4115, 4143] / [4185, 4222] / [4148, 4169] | -0.63 angstrom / 19.9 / 20.3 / 19.3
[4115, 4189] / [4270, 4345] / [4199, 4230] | 1.21 angstrom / 19.6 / 18.2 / 17.9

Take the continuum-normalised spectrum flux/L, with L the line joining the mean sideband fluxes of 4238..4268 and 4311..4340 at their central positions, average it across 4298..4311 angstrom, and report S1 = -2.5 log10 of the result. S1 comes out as 0.41 mag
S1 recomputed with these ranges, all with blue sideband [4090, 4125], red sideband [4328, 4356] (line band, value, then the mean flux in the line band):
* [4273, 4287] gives 0.17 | 17.8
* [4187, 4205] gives 0.08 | 18.8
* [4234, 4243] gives 0.11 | 18.6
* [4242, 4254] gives 0.13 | 18.3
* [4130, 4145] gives 0.08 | 18.5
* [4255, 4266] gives 0.09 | 19.1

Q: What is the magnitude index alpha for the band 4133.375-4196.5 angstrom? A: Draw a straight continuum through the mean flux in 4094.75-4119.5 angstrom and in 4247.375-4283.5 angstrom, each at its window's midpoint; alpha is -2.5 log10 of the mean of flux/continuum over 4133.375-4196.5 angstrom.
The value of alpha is -0.05 mag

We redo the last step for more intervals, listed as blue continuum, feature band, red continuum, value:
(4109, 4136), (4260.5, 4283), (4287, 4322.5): -0.037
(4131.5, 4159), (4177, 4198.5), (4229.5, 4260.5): -0.035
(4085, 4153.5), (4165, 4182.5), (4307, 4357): -0.007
